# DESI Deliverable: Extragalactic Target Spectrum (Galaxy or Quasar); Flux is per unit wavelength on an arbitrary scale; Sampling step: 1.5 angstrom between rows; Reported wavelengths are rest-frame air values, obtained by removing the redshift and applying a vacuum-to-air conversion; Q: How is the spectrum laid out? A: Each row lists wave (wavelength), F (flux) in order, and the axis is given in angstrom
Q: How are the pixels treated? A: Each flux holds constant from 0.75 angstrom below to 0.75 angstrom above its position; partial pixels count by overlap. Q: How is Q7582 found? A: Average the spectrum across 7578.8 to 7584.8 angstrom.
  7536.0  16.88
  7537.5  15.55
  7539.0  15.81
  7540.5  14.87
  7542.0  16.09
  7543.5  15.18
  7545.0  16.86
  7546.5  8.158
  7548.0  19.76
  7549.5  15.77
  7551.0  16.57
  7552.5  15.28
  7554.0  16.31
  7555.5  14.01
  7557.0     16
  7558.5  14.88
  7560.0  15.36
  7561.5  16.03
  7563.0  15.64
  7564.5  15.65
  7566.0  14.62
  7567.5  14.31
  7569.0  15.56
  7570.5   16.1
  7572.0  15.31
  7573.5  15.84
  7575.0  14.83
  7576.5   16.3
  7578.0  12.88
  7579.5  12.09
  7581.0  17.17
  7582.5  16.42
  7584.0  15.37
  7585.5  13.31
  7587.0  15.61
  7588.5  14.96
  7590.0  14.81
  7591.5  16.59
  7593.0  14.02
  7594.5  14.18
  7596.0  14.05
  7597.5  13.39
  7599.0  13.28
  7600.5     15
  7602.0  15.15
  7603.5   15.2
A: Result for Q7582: 15.3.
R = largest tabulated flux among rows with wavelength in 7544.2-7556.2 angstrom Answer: 19.76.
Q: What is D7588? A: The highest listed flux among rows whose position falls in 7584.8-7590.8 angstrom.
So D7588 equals 15.61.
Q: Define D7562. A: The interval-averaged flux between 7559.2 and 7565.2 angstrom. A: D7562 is 15.7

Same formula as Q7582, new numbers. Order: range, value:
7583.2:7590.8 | 14.8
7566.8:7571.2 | 15.3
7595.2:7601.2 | 13.9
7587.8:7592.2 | 15.4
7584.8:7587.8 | 14.5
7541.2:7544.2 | 15.6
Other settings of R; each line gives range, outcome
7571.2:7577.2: 16.3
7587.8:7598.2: 16.59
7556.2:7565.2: 16.03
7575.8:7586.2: 17.17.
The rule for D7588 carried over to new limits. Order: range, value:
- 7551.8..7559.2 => 16.31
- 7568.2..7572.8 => 16.1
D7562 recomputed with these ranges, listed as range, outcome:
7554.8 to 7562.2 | 15.3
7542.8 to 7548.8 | 15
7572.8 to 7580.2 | 14.4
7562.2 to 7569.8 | 15.2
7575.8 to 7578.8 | 14.5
